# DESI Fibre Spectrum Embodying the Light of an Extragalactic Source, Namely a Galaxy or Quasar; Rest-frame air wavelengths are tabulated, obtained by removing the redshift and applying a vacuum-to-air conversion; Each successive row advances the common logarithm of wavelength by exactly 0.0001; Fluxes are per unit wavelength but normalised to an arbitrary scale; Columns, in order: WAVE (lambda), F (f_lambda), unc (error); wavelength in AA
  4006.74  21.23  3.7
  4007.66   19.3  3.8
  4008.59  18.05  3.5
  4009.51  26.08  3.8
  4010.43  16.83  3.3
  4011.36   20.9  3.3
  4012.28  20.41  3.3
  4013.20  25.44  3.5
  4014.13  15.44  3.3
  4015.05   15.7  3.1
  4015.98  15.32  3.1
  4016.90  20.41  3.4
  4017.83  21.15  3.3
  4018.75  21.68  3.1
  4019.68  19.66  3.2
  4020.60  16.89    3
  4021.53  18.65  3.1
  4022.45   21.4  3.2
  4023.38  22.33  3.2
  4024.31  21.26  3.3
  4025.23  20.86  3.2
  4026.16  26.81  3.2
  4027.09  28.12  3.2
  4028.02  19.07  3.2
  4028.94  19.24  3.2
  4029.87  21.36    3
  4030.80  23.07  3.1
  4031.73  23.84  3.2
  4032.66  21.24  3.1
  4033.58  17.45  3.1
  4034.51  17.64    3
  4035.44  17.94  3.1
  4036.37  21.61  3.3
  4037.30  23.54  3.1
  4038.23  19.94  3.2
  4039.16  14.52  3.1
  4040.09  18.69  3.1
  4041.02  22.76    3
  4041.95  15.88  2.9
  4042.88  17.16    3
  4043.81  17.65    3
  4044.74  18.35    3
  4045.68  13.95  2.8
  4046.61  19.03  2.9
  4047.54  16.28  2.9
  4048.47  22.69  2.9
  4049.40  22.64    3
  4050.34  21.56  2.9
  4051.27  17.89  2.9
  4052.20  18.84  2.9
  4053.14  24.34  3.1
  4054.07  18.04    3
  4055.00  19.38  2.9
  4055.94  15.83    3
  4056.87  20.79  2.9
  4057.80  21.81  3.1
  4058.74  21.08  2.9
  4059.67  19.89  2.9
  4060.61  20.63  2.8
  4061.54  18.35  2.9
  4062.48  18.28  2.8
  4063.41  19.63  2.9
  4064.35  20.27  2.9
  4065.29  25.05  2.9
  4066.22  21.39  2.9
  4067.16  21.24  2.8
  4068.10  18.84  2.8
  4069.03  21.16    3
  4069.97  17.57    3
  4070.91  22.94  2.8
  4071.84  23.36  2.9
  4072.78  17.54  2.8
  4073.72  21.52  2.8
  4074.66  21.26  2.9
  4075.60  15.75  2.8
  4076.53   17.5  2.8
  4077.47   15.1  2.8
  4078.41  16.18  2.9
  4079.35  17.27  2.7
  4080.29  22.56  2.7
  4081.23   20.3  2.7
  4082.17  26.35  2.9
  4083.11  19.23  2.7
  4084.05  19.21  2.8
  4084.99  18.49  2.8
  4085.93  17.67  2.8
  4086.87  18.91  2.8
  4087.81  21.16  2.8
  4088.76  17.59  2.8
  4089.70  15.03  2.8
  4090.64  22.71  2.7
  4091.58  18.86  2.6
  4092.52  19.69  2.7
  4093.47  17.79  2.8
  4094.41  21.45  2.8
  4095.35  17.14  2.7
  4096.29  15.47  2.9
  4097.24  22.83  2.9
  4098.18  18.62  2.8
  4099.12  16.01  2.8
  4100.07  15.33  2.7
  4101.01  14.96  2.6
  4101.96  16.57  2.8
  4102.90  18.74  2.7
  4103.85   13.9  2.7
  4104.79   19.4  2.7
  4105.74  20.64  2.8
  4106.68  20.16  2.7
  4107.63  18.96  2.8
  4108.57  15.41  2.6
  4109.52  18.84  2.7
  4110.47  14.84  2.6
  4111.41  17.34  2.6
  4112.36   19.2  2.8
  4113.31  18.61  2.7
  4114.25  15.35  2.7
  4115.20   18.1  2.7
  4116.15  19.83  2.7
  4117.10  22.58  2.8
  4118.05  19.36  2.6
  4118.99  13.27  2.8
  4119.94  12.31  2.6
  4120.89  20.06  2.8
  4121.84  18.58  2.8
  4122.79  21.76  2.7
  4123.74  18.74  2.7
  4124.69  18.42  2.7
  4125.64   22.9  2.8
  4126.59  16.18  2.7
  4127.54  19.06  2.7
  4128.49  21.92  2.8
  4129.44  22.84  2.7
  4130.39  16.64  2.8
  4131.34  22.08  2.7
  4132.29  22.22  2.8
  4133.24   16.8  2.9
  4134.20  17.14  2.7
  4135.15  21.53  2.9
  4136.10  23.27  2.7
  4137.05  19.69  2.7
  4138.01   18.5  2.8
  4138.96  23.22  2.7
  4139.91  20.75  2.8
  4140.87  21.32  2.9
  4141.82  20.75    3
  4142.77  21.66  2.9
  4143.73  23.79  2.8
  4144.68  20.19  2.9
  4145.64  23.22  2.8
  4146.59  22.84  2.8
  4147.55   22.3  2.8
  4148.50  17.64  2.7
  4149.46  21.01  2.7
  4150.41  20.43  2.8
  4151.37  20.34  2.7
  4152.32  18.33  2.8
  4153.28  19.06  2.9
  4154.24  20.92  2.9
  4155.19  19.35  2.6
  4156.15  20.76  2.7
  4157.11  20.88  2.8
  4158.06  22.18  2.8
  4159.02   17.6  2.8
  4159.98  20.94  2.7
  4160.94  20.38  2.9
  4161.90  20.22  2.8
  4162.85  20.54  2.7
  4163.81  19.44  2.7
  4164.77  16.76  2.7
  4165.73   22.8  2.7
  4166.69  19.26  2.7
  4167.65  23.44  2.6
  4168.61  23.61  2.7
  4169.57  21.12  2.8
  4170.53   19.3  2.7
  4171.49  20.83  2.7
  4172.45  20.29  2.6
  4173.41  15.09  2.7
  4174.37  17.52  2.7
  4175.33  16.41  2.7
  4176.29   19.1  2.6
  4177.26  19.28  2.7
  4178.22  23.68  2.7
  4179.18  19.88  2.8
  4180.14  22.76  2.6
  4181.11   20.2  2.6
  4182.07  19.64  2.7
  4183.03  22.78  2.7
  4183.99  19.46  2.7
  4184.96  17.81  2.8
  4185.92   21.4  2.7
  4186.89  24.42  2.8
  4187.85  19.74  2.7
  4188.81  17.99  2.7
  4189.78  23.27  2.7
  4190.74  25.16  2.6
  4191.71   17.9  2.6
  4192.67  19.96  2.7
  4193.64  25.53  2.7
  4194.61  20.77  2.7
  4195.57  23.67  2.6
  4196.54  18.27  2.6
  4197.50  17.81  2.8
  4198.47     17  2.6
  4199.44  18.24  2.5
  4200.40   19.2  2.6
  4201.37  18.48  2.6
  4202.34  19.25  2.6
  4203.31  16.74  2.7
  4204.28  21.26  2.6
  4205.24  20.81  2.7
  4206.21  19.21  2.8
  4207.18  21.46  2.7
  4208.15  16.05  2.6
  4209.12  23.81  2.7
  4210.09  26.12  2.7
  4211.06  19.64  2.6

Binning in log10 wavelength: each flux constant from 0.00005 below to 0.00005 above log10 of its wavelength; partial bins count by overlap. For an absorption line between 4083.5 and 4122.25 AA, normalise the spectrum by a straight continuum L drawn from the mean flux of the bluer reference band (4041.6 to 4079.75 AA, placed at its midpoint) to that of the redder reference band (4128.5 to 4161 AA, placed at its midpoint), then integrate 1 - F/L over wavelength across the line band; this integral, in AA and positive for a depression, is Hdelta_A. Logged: 3.73 AA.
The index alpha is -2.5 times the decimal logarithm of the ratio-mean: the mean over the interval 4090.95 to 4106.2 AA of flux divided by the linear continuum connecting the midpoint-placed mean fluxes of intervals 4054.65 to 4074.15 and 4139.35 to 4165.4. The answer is 0.14 mag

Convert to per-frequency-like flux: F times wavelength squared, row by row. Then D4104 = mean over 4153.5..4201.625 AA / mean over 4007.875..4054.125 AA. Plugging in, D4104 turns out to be 1.09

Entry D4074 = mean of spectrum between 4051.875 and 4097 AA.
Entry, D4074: 19.6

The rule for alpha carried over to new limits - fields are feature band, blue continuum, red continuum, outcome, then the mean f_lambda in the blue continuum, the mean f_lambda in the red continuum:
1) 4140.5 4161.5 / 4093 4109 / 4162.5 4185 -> -0.073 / 17.9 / 20.1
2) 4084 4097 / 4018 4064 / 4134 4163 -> 0.090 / 20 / 20.7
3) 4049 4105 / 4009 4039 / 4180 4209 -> 0.064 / 20.6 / 20.2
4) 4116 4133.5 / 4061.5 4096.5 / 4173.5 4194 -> 0.038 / 19.5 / 20.5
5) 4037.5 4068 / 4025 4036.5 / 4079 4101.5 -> 0.052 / 21.4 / 18.9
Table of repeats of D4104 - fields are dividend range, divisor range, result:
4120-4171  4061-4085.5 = 1.06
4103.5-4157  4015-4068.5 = 1.02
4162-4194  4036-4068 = 1.11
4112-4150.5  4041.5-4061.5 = 1.08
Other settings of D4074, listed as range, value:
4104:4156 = 19.6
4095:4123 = 17.8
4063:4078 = 20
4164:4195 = 20.5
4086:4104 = 18.1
